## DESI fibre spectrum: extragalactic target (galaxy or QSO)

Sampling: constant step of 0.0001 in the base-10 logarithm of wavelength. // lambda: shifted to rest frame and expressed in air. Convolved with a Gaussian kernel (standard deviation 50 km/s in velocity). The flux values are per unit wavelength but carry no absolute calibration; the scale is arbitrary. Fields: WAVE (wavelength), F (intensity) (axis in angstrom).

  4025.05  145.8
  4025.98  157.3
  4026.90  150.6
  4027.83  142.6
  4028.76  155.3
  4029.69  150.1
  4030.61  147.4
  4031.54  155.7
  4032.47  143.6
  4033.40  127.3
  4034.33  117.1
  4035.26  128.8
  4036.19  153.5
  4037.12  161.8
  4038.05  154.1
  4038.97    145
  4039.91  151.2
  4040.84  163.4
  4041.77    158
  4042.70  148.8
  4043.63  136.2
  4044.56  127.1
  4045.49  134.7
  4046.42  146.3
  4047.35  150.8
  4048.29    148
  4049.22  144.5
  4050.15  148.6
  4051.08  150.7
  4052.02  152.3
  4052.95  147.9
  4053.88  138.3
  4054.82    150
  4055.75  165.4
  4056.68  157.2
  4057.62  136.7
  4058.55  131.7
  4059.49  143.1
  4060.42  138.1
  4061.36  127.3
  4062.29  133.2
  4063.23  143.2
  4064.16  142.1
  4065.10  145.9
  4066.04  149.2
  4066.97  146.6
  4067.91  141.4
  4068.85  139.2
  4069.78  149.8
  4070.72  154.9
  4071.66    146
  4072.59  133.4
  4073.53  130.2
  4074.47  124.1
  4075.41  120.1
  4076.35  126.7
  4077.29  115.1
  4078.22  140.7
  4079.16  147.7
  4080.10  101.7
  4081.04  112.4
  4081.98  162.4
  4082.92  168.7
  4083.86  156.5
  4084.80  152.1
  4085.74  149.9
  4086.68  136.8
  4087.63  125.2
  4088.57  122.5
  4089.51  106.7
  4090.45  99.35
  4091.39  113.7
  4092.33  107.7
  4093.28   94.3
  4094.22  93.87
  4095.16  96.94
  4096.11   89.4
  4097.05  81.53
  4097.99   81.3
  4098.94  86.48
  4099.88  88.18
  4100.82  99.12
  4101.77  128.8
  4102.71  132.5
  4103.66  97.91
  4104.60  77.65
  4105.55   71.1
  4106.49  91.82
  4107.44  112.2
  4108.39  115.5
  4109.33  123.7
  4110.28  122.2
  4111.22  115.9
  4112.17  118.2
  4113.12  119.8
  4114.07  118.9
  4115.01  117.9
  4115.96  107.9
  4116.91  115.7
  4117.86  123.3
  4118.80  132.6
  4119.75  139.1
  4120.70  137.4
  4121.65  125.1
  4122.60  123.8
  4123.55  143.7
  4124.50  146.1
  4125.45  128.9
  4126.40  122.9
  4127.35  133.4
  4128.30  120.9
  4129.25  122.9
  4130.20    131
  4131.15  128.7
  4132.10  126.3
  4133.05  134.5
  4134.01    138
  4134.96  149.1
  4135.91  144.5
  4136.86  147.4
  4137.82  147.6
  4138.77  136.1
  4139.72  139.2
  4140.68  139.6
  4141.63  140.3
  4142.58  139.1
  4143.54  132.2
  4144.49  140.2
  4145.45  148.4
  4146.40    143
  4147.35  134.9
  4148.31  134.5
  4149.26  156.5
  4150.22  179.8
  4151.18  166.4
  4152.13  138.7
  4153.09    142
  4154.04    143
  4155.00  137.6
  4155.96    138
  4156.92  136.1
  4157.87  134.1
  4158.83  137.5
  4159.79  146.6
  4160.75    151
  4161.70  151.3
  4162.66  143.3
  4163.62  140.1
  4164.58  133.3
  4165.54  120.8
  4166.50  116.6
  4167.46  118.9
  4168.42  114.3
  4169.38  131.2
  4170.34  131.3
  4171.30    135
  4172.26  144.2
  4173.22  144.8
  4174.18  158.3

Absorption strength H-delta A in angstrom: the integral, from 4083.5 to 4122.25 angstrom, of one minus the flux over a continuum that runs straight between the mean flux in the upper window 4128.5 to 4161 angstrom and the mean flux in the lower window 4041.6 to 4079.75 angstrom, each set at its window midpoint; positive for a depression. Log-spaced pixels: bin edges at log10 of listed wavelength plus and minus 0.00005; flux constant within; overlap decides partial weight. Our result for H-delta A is 7.8 angstrom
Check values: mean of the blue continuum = 142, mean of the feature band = 113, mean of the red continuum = 141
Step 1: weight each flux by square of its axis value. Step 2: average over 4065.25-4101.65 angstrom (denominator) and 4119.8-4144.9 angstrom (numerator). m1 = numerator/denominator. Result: 1.12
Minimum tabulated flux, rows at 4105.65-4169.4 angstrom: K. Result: 91.82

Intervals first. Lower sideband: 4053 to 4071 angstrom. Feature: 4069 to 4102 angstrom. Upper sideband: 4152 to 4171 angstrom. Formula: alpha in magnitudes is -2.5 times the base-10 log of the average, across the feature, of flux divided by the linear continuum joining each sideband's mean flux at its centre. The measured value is 0.17 mag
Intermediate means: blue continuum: 144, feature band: 121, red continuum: 135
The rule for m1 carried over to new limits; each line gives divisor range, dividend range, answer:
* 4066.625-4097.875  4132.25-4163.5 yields 1.17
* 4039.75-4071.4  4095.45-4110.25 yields 0.70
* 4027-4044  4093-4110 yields 0.69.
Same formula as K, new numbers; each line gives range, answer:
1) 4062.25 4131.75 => 71.1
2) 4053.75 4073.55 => 127.3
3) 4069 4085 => 101.7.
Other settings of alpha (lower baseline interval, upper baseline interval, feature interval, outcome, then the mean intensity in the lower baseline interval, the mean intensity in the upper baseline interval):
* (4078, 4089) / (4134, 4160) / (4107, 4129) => 0.139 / 140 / 143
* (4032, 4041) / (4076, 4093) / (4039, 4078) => -0.038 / 144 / 130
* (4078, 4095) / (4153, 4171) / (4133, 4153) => -0.091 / 127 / 135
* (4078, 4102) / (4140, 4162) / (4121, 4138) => 0.003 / 117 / 144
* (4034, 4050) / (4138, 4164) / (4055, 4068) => 0.015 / 146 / 143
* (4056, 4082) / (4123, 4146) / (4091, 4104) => 0.348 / 137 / 137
